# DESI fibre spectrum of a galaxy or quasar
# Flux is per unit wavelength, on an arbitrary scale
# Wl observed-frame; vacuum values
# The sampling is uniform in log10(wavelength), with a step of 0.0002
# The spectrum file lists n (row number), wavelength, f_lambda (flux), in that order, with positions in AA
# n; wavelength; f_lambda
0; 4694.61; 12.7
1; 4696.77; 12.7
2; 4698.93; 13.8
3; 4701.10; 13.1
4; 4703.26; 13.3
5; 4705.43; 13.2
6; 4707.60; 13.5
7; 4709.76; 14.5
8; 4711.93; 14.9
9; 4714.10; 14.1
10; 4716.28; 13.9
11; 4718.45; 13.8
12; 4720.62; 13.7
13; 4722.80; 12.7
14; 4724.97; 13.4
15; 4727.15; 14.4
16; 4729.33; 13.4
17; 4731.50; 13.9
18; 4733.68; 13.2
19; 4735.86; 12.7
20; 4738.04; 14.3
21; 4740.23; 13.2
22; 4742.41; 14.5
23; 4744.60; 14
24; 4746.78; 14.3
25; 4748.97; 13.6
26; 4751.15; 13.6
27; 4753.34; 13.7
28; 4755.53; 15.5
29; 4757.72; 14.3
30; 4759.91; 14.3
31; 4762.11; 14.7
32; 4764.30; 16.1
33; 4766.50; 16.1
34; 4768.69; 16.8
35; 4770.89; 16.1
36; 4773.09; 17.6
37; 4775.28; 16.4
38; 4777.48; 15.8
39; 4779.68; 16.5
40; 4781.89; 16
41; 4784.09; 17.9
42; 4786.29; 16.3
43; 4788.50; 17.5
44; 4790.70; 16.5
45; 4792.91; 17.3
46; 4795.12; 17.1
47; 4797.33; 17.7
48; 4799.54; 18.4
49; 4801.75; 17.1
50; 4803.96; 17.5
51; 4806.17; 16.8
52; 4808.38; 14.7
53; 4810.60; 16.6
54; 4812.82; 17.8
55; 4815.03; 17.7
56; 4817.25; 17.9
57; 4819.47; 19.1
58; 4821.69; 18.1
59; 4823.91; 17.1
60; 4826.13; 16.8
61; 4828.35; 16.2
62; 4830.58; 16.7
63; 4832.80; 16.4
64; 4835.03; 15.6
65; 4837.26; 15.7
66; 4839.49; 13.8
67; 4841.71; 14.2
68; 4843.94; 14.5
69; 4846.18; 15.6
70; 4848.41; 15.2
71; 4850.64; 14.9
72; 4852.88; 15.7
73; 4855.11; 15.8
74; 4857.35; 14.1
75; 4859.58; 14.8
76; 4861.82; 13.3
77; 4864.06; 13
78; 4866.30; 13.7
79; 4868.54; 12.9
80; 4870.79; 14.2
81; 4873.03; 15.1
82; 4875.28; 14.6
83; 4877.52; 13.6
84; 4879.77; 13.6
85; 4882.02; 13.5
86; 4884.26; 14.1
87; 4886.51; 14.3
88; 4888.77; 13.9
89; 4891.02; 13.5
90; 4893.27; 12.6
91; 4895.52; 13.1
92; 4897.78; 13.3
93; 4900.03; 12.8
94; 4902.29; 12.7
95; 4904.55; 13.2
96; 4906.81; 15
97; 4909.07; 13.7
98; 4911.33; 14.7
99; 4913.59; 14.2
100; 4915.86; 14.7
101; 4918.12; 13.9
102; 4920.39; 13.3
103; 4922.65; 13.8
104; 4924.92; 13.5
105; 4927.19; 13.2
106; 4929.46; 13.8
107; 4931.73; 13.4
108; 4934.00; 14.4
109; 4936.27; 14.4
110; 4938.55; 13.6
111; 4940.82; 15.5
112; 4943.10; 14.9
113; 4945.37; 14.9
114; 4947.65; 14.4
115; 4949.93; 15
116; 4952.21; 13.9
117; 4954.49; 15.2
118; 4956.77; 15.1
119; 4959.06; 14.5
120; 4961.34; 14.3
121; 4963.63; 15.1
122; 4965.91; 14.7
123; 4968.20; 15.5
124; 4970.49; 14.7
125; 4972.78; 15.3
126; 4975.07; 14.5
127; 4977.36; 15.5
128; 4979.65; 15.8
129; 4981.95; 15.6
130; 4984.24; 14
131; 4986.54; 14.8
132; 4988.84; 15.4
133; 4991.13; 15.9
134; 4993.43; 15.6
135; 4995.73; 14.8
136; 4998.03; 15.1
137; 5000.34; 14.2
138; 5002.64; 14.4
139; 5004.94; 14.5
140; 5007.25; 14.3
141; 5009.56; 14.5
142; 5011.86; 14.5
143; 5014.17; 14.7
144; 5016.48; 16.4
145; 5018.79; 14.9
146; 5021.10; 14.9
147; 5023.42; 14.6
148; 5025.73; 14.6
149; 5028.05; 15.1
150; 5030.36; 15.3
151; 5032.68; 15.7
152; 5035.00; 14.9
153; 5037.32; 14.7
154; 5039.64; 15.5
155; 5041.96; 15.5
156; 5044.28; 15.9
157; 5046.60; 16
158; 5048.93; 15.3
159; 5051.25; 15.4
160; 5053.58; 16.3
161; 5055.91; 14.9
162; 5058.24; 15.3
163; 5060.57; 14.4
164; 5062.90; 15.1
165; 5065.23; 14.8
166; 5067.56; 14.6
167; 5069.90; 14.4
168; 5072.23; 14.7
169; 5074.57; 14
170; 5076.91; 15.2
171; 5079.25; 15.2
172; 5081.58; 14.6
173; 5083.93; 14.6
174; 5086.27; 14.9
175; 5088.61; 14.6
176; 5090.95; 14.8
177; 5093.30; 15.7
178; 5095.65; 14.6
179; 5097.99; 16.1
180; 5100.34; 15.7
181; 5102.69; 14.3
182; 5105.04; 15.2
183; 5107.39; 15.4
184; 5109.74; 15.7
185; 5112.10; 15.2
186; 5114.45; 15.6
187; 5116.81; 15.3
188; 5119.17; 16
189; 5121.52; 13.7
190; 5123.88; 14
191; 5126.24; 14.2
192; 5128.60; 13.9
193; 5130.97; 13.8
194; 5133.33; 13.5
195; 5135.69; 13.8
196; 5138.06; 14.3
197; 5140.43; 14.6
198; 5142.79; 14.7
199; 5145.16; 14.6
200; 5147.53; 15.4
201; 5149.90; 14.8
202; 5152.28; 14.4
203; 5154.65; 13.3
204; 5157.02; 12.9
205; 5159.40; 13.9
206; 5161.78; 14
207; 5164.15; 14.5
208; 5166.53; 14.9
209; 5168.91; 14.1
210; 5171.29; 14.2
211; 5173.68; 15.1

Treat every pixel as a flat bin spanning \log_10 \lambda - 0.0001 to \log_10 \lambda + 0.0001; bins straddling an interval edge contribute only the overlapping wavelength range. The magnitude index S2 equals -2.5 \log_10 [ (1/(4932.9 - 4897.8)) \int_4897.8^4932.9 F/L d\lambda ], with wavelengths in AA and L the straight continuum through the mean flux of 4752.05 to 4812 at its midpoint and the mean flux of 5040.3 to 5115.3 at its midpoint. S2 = 0.153 mag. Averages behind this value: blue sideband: 16.3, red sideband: 15.1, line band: 13.7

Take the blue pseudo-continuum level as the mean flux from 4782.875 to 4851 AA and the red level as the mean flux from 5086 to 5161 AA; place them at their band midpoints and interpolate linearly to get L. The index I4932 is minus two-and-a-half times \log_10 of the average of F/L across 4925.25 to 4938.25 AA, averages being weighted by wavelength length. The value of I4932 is 0.152 mag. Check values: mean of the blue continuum 16.6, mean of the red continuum 14.6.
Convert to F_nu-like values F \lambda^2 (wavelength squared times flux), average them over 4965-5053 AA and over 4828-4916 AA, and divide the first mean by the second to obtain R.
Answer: 1.12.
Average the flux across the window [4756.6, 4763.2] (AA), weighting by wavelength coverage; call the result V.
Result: 14.4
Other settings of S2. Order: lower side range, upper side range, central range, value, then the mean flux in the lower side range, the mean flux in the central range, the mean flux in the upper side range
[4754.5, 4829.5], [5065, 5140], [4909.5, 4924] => 0.13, 16.7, 14.1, 14.8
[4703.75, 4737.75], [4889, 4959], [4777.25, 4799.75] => -0.23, 13.7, 17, 14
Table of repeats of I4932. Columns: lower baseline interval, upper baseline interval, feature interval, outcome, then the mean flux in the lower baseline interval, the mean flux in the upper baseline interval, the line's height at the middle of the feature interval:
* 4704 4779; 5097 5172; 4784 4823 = -0.197 mag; 14.4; 14.6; 14.4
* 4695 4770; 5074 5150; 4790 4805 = -0.223 mag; 14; 14.8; 14.2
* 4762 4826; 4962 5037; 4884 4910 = 0.183 mag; 17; 15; 16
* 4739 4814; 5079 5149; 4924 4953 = 0.085 mag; 16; 14.8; 15.4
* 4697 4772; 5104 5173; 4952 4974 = -0.040 mag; 14.1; 14.5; 14.3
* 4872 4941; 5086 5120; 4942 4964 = -0.042 mag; 13.8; 15.3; 14.2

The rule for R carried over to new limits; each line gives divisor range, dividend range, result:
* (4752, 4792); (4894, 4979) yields 0.95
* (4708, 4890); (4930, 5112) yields 1.07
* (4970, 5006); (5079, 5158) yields 1.03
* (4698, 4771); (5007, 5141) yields 1.21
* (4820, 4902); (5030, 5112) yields 1.13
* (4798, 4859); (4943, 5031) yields 0.98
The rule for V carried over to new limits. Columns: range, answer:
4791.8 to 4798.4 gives 17.3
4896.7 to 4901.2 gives 13.1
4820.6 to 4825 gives 17.6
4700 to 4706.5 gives 13.2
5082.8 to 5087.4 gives 14.8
